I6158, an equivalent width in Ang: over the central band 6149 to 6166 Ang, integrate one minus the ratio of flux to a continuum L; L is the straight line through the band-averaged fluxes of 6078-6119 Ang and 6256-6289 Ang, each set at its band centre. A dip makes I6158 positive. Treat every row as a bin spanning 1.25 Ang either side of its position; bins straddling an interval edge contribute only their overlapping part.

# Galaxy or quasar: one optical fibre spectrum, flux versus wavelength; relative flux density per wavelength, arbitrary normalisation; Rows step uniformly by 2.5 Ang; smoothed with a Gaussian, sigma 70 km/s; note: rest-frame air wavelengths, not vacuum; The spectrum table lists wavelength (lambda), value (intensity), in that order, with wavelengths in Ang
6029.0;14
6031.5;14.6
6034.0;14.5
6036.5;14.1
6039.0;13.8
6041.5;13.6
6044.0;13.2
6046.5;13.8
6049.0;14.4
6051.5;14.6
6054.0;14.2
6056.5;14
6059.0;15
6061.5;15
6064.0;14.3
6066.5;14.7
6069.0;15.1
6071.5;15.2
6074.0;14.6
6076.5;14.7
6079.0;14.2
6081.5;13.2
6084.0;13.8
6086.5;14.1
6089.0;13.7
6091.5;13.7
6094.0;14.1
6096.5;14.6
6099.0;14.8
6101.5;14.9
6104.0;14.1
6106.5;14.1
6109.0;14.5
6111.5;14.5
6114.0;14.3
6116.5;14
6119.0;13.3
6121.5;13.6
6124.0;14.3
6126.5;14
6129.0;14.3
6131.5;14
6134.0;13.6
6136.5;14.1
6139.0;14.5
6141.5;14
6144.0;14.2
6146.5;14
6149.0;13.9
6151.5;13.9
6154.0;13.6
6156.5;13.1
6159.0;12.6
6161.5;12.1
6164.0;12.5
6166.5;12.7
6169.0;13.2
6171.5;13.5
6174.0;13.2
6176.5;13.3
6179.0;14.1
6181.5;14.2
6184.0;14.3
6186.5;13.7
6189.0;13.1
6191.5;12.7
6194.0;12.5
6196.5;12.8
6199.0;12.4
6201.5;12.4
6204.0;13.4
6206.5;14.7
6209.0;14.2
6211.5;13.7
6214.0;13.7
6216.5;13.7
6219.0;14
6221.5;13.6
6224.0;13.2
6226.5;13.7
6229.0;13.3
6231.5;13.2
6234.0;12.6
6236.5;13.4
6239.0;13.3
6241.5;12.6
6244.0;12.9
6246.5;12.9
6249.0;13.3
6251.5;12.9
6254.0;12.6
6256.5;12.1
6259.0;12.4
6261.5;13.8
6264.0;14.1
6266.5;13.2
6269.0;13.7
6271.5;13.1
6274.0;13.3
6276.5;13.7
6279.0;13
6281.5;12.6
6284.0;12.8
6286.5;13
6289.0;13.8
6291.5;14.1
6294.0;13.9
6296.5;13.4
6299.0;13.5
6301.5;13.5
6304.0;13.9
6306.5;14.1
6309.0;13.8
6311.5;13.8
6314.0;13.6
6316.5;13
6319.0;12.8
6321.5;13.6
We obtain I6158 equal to 0.97 Ang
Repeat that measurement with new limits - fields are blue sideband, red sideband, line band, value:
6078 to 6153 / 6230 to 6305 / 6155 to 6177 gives 1.41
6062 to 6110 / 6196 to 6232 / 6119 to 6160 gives 0.41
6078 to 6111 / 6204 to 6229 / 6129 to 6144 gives -0.06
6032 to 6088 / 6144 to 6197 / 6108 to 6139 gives -0.75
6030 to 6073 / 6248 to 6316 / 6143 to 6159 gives 0.28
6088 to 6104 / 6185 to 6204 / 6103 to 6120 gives -0.07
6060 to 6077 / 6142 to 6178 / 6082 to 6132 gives 0.15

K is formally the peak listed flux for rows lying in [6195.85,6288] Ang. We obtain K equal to 14.7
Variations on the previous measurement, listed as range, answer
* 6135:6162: 14.5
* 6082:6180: 14.9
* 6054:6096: 15.2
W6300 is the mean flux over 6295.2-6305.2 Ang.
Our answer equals 13.6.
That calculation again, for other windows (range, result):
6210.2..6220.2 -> 13.8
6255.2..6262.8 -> 12.8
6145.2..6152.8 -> 13.9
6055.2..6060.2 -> 14.5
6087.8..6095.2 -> 13.8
